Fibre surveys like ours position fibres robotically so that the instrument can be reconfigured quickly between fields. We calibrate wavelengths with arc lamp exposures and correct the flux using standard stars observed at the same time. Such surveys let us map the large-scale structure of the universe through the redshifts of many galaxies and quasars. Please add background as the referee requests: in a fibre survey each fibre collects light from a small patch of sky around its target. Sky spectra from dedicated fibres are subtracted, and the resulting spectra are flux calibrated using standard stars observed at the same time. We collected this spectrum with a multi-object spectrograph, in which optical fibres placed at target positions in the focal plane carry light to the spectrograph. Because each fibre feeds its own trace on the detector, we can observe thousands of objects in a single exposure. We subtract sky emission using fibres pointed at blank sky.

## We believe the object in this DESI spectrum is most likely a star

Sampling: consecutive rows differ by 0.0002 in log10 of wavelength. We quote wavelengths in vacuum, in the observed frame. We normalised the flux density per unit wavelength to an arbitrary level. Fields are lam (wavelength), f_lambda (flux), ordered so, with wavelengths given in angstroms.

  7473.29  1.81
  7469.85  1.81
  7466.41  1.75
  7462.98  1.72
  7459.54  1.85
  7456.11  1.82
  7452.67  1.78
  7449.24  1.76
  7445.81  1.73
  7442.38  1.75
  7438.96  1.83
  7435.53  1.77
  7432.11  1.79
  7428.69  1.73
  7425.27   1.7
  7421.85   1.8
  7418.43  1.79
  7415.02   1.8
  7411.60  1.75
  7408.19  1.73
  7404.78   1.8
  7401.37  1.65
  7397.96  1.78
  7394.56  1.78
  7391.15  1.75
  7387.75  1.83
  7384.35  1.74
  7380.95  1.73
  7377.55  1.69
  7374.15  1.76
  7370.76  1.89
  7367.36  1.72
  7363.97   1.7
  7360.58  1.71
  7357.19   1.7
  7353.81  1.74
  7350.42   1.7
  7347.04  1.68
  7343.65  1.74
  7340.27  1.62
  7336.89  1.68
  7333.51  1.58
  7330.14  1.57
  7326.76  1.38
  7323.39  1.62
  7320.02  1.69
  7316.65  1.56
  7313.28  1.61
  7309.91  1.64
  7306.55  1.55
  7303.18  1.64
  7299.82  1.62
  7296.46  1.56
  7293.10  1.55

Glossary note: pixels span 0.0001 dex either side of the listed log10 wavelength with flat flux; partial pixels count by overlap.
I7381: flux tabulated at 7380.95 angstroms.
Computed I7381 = 1.73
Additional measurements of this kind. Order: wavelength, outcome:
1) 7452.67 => 1.78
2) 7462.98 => 1.72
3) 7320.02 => 1.69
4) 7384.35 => 1.74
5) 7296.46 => 1.56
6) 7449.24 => 1.76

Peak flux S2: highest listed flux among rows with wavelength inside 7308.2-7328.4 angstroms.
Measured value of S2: 1.69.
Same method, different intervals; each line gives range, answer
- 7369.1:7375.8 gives 1.89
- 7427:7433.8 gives 1.79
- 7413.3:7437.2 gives 1.8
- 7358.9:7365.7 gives 1.71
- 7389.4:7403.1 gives 1.78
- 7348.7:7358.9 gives 1.74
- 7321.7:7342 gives 1.68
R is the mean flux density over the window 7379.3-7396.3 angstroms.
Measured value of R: 1.77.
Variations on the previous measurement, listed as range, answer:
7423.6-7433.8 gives 1.74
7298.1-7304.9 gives 1.63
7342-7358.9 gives 1.71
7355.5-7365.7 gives 1.7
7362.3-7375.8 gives 1.77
